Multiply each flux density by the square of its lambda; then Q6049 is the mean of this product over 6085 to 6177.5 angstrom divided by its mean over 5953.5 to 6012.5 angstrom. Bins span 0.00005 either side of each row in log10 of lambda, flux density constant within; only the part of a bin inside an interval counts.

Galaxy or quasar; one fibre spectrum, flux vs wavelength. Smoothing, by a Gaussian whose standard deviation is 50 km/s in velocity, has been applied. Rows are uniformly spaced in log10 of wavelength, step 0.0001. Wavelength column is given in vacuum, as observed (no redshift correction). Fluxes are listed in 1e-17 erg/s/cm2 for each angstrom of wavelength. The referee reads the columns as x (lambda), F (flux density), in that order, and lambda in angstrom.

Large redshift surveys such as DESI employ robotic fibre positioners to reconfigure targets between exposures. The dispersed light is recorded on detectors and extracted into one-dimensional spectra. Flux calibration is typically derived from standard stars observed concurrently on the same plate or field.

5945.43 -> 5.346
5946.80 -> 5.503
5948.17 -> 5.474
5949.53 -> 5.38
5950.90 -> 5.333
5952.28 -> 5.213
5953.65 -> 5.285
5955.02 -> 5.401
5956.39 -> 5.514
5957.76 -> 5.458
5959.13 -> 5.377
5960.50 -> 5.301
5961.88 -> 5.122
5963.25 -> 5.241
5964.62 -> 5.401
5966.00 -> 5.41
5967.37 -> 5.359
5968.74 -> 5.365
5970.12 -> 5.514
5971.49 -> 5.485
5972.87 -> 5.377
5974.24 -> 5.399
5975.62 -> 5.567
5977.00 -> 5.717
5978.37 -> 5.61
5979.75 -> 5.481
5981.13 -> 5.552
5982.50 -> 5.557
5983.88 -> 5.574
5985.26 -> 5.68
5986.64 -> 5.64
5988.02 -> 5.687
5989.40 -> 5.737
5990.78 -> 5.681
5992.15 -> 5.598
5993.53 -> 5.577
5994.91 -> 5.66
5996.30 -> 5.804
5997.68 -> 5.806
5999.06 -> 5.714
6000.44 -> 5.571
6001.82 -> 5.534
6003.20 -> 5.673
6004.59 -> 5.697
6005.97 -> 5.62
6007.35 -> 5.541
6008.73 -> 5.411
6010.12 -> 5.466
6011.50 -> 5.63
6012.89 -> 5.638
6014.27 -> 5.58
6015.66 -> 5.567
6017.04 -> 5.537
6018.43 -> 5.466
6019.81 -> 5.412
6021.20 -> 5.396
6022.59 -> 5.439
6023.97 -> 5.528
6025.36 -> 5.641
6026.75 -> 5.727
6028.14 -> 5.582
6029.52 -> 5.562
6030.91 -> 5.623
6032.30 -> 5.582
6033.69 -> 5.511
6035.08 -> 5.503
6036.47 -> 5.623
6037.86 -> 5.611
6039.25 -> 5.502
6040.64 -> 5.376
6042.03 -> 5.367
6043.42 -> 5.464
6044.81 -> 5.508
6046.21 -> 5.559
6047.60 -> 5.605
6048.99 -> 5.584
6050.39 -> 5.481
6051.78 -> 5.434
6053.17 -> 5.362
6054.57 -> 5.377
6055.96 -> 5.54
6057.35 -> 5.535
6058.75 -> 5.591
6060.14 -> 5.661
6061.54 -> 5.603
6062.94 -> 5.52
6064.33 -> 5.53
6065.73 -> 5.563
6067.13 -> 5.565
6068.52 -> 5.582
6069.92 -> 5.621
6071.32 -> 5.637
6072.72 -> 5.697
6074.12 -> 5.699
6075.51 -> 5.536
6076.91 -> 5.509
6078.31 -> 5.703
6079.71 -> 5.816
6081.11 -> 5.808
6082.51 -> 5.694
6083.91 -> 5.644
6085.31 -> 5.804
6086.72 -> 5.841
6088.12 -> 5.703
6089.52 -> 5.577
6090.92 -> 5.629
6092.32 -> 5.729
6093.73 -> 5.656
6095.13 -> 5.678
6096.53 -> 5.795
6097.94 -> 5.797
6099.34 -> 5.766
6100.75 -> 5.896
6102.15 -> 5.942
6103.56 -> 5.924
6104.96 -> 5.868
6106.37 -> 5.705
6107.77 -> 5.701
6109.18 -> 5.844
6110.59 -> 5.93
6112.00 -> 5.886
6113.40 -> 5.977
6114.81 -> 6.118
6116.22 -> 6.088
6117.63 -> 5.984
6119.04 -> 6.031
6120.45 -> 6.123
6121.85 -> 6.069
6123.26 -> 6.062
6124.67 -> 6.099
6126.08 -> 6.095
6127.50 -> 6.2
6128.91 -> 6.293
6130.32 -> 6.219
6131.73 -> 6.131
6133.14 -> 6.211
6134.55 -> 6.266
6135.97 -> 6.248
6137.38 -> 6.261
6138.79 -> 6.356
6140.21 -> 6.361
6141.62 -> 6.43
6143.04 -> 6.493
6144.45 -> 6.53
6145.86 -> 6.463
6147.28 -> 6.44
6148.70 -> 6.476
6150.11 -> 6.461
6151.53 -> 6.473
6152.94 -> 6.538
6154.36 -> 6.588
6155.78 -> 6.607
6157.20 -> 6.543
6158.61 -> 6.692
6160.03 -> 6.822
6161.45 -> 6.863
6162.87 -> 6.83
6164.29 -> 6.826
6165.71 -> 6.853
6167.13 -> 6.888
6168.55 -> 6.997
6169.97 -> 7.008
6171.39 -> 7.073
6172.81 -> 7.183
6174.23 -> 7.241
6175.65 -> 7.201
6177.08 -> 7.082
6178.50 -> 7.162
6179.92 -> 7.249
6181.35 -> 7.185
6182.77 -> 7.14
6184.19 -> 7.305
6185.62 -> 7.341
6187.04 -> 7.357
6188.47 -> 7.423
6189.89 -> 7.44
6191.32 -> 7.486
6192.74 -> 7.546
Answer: 1.19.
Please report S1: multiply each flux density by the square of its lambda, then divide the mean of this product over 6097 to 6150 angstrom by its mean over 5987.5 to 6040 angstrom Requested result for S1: 1.14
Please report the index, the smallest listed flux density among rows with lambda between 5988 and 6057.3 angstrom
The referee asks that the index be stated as 5.362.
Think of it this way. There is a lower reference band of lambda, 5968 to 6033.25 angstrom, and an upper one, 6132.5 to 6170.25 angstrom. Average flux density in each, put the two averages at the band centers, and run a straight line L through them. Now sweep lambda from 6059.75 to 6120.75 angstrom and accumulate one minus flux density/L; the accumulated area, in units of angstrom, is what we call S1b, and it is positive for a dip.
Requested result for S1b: 4.1 angstrom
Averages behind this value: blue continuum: 5.58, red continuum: 6.57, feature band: 5.76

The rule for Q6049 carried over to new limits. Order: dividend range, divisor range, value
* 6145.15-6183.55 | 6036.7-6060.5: 1.29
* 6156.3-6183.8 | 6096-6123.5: 1.20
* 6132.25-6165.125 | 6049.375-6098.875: 1.19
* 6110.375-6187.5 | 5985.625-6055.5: 1.23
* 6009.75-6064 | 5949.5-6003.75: 1.02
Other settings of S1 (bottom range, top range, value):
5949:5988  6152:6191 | 1.38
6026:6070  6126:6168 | 1.21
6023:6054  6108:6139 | 1.13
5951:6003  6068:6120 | 1.09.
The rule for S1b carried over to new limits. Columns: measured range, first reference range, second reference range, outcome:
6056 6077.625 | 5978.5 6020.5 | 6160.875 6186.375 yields 2.05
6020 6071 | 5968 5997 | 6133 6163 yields 3.40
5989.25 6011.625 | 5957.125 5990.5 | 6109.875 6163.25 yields -0.03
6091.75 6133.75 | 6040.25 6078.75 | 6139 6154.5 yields 1.02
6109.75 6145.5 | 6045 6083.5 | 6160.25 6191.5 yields 1.56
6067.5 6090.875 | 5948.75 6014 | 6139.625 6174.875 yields 1.91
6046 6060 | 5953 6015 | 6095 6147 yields 0.72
